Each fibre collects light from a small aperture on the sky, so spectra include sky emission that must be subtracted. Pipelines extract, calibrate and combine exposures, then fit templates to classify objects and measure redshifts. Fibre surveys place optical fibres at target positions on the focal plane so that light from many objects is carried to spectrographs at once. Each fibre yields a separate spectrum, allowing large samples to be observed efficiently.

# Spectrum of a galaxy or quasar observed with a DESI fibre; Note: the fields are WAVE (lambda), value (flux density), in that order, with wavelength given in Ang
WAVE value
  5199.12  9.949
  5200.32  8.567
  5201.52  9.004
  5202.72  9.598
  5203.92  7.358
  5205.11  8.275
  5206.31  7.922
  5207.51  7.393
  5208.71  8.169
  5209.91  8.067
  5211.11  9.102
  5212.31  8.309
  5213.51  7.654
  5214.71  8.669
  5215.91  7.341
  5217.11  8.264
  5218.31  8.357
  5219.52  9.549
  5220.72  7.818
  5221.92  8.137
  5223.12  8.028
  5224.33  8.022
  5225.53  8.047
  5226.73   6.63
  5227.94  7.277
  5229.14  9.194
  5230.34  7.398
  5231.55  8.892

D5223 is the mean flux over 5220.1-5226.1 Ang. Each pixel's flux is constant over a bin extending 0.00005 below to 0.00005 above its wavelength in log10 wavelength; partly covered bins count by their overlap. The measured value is 8.02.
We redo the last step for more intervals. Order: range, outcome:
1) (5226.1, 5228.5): 6.95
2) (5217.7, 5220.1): 8.92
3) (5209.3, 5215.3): 8.36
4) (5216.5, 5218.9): 8.31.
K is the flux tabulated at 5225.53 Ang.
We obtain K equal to 8.047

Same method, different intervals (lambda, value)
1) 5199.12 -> 9.949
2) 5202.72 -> 9.598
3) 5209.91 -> 8.067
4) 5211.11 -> 9.102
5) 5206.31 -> 7.922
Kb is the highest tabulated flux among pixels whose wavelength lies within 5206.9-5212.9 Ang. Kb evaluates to 9.102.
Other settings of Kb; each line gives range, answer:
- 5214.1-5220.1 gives 9.549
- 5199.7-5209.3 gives 9.598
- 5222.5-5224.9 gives 8.028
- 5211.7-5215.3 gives 8.669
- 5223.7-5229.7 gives 9.194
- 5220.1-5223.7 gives 8.137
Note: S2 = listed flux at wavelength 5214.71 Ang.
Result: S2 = 8.669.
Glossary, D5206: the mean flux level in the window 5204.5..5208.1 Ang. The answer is 7.87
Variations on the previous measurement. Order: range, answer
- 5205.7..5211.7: 8.12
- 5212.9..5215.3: 8.16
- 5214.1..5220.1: 8.42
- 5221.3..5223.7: 8.1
